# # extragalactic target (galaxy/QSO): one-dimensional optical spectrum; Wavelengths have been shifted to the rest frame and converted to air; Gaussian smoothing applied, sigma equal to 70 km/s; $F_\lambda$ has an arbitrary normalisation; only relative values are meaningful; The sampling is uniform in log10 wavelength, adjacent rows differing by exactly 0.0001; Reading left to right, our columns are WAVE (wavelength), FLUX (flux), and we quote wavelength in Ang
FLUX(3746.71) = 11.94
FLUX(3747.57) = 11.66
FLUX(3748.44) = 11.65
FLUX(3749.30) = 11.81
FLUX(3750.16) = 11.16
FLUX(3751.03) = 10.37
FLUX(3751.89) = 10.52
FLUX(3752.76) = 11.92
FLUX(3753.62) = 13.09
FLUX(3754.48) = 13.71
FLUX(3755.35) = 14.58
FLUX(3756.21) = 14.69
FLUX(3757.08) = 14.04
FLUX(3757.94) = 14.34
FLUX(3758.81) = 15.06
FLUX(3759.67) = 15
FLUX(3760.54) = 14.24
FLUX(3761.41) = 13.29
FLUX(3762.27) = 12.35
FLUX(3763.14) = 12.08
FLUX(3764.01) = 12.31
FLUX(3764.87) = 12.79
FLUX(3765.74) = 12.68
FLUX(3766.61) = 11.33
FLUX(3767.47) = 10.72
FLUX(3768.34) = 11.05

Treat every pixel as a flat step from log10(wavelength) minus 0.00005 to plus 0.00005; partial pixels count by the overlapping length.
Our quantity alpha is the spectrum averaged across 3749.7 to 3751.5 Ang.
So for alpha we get 10.8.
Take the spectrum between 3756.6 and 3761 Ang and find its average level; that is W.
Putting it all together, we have 14.5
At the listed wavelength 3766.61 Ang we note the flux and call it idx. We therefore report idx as 11.33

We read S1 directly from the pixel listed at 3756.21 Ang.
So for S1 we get 14.69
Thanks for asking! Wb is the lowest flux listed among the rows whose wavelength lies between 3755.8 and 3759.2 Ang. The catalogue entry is 14.04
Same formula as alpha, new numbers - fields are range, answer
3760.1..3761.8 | 13.7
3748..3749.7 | 11.7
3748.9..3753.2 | 11.2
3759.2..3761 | 14.6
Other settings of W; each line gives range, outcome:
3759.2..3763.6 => 13.4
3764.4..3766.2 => 12.7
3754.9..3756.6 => 14.6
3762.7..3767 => 12.2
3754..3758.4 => 14.3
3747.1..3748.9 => 11.7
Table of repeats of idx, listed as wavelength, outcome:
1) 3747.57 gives 11.66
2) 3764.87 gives 12.79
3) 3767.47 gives 10.72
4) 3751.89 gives 10.52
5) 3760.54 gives 14.24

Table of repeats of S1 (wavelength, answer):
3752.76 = 11.92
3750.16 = 11.16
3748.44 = 11.65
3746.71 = 11.94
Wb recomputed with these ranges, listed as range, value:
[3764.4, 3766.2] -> 12.68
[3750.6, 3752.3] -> 10.37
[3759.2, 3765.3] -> 12.08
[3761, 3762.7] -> 12.35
